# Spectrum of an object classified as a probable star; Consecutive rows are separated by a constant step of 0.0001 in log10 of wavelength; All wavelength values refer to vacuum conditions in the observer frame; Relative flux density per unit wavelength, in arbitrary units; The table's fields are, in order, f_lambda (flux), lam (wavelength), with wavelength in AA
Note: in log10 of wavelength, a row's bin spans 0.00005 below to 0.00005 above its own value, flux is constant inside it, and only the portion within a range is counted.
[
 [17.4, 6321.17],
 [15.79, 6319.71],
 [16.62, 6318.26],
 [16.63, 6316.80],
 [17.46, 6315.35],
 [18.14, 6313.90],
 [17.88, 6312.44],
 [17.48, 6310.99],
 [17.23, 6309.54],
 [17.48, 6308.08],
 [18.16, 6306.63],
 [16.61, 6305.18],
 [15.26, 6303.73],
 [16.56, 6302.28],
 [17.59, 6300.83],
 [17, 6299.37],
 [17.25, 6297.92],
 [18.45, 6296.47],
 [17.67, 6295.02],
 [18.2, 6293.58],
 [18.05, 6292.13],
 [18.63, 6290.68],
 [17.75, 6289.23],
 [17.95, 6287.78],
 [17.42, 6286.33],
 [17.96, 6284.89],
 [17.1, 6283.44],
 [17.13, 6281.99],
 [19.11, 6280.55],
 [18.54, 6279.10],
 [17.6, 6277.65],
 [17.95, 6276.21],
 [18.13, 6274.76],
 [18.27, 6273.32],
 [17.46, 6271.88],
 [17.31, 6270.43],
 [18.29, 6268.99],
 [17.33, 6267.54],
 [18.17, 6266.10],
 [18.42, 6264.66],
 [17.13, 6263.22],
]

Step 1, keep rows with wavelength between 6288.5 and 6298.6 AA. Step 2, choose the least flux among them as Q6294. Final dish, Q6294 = 17.25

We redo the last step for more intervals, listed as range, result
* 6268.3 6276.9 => 17.31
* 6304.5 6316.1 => 16.61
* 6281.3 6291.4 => 17.1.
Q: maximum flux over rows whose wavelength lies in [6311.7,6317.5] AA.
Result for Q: 18.14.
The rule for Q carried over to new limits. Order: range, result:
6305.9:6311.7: 18.16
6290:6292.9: 18.63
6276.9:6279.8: 18.54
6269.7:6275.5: 18.27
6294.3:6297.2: 18.45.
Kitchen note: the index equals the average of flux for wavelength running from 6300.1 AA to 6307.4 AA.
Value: 16.8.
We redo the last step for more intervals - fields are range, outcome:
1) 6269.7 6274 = 17.7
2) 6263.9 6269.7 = 18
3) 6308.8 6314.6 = 17.7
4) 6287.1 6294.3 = 18.1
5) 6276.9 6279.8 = 18.1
